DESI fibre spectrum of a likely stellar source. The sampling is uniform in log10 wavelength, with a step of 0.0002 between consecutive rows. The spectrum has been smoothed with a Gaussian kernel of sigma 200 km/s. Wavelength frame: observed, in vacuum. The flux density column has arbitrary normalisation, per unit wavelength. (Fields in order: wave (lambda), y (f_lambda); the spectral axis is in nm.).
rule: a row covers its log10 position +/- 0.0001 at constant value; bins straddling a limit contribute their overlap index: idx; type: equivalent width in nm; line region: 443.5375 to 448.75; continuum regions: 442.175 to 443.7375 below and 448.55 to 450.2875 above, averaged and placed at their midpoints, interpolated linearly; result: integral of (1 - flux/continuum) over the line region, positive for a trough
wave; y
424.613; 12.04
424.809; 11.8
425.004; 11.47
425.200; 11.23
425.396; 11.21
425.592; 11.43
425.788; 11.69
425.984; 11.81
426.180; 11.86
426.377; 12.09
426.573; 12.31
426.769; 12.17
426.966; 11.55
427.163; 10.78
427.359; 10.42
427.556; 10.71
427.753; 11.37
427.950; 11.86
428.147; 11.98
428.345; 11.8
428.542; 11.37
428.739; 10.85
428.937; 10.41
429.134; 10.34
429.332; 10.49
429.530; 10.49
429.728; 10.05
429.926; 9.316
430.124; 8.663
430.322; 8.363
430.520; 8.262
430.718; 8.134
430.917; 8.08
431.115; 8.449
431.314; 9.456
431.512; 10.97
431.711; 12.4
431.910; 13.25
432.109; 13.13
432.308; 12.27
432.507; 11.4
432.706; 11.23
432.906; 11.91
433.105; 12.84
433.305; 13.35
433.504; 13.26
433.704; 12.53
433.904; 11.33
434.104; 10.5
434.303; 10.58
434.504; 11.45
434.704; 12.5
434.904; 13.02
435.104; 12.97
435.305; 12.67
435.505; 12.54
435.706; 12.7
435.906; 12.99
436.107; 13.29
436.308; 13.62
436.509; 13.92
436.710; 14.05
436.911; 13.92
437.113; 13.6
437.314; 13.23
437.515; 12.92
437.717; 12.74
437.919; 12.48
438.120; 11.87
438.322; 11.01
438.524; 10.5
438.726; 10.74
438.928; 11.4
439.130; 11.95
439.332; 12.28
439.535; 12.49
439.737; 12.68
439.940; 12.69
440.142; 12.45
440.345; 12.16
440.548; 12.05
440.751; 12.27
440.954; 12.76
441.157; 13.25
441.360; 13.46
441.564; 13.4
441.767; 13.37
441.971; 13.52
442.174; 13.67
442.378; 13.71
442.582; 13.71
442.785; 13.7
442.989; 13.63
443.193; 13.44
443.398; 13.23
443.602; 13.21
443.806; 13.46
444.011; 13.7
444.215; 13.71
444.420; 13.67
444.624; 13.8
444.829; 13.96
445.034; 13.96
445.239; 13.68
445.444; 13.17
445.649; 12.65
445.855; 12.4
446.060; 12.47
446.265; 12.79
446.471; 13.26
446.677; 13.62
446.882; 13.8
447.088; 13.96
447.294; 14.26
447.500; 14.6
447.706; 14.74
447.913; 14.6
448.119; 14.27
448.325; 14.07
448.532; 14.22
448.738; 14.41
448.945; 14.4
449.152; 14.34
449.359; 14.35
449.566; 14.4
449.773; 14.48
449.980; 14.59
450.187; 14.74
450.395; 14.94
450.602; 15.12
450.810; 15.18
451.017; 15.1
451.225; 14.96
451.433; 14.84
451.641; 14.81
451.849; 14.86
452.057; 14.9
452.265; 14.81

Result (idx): 0.11 nm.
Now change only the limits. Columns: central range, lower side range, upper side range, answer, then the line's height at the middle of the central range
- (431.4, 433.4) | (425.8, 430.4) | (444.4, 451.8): -0.108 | 11.6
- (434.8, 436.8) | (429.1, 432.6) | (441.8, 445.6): -0.290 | 11.5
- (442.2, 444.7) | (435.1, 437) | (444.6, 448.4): -0.003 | 13.6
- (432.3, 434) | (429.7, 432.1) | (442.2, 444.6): -0.294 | 10.4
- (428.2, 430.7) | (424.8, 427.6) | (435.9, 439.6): 0.380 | 11.8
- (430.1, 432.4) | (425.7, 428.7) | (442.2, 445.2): 0.367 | 12.1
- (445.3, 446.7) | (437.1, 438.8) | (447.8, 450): 0.088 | 13.8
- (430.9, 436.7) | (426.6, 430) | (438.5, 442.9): -0.179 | 11.7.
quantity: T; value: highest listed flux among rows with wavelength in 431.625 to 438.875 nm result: 14.05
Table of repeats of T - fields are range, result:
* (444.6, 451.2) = 15.18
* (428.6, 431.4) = 10.85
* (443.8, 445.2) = 13.96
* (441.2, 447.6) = 14.6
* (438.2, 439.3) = 11.95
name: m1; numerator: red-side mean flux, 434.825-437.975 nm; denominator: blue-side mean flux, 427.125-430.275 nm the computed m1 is 1.24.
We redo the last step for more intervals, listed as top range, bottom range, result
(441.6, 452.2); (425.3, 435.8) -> 1.24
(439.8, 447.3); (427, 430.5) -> 1.26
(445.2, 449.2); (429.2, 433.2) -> 1.32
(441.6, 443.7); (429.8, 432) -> 1.41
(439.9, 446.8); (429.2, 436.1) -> 1.18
